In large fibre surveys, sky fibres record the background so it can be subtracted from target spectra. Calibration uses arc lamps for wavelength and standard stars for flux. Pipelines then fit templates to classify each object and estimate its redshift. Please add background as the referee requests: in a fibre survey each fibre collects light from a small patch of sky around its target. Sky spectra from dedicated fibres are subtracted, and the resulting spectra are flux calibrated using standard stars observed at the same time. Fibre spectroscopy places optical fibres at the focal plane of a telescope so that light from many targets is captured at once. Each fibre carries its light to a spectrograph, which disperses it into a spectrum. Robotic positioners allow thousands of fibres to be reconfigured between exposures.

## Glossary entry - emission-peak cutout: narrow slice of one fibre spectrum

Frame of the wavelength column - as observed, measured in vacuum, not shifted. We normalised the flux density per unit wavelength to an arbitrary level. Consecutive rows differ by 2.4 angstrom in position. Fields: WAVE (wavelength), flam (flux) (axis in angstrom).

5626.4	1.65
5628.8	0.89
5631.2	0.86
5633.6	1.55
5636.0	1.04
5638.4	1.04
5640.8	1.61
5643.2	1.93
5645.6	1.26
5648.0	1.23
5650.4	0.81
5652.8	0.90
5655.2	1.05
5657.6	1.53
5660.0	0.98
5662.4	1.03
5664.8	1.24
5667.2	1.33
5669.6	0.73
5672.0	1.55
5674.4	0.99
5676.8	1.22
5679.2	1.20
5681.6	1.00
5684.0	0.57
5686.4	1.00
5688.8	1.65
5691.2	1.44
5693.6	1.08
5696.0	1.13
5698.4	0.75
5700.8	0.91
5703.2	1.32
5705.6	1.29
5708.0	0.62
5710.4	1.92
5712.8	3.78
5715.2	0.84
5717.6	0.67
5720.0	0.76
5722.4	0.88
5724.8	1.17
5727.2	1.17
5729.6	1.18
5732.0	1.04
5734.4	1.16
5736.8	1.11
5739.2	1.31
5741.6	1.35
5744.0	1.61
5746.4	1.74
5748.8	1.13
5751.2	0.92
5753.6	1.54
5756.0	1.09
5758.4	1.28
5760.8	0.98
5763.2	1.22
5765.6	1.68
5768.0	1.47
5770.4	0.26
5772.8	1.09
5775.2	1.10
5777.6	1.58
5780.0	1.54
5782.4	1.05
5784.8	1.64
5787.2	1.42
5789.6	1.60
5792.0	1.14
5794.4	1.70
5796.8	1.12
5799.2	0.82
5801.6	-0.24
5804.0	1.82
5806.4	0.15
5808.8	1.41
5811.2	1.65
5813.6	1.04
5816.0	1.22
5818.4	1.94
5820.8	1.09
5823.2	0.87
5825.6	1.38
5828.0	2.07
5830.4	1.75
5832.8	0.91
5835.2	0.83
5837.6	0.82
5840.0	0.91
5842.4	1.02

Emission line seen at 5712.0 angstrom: H-beta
